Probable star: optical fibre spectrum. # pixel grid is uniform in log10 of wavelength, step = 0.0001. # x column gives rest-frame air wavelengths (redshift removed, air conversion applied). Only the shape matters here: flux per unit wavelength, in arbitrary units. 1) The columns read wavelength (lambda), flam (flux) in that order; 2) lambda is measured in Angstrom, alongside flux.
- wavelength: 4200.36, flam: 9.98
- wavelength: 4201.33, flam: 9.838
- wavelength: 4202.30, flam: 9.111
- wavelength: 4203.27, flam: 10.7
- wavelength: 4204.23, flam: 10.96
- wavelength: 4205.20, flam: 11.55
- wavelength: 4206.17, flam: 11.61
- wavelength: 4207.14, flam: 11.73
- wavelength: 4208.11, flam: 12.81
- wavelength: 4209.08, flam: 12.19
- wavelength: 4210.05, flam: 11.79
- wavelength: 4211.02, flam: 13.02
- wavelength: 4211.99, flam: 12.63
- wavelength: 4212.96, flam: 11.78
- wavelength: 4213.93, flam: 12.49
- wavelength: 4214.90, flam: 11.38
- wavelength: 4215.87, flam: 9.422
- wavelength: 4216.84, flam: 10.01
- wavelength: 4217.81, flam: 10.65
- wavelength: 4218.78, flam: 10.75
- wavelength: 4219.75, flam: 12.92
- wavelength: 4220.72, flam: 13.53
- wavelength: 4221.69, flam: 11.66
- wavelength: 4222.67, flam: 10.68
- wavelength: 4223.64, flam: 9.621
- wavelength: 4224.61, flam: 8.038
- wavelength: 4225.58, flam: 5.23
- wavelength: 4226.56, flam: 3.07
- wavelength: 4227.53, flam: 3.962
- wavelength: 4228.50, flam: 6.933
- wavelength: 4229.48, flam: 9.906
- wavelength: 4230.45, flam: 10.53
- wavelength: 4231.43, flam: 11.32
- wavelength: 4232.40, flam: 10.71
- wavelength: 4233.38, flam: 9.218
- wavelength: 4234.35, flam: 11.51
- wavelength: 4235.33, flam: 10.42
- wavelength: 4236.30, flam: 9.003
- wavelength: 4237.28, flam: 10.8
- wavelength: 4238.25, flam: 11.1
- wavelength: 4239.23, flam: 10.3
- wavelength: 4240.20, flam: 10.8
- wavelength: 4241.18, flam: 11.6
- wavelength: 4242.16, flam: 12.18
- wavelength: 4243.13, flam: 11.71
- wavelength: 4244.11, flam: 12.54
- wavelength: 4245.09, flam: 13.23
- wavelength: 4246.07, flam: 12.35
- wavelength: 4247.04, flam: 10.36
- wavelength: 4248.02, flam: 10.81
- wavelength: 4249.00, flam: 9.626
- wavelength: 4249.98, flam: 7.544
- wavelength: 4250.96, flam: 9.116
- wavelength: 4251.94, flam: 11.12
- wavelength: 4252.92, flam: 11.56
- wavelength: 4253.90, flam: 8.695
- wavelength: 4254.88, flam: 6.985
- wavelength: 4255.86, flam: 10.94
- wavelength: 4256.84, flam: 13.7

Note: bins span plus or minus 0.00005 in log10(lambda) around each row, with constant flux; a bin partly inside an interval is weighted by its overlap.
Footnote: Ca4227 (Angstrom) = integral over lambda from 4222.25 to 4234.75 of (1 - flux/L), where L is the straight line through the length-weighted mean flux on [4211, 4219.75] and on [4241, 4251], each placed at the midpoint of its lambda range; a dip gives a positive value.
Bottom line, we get 3.1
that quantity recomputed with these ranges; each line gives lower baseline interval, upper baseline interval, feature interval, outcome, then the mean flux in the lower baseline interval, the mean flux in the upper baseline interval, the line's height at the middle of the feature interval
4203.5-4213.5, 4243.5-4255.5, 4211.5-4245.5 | 2.5 Angstrom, 12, 10.3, 11.2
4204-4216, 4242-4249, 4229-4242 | 1.3 Angstrom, 11.9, 11.7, 11.8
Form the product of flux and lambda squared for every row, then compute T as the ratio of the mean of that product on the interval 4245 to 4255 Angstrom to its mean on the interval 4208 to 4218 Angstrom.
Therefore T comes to 0.88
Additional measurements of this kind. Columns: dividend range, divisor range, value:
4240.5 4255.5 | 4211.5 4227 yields 1.05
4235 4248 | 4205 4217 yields 0.97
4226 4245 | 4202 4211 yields 0.87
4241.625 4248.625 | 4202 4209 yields 1.07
